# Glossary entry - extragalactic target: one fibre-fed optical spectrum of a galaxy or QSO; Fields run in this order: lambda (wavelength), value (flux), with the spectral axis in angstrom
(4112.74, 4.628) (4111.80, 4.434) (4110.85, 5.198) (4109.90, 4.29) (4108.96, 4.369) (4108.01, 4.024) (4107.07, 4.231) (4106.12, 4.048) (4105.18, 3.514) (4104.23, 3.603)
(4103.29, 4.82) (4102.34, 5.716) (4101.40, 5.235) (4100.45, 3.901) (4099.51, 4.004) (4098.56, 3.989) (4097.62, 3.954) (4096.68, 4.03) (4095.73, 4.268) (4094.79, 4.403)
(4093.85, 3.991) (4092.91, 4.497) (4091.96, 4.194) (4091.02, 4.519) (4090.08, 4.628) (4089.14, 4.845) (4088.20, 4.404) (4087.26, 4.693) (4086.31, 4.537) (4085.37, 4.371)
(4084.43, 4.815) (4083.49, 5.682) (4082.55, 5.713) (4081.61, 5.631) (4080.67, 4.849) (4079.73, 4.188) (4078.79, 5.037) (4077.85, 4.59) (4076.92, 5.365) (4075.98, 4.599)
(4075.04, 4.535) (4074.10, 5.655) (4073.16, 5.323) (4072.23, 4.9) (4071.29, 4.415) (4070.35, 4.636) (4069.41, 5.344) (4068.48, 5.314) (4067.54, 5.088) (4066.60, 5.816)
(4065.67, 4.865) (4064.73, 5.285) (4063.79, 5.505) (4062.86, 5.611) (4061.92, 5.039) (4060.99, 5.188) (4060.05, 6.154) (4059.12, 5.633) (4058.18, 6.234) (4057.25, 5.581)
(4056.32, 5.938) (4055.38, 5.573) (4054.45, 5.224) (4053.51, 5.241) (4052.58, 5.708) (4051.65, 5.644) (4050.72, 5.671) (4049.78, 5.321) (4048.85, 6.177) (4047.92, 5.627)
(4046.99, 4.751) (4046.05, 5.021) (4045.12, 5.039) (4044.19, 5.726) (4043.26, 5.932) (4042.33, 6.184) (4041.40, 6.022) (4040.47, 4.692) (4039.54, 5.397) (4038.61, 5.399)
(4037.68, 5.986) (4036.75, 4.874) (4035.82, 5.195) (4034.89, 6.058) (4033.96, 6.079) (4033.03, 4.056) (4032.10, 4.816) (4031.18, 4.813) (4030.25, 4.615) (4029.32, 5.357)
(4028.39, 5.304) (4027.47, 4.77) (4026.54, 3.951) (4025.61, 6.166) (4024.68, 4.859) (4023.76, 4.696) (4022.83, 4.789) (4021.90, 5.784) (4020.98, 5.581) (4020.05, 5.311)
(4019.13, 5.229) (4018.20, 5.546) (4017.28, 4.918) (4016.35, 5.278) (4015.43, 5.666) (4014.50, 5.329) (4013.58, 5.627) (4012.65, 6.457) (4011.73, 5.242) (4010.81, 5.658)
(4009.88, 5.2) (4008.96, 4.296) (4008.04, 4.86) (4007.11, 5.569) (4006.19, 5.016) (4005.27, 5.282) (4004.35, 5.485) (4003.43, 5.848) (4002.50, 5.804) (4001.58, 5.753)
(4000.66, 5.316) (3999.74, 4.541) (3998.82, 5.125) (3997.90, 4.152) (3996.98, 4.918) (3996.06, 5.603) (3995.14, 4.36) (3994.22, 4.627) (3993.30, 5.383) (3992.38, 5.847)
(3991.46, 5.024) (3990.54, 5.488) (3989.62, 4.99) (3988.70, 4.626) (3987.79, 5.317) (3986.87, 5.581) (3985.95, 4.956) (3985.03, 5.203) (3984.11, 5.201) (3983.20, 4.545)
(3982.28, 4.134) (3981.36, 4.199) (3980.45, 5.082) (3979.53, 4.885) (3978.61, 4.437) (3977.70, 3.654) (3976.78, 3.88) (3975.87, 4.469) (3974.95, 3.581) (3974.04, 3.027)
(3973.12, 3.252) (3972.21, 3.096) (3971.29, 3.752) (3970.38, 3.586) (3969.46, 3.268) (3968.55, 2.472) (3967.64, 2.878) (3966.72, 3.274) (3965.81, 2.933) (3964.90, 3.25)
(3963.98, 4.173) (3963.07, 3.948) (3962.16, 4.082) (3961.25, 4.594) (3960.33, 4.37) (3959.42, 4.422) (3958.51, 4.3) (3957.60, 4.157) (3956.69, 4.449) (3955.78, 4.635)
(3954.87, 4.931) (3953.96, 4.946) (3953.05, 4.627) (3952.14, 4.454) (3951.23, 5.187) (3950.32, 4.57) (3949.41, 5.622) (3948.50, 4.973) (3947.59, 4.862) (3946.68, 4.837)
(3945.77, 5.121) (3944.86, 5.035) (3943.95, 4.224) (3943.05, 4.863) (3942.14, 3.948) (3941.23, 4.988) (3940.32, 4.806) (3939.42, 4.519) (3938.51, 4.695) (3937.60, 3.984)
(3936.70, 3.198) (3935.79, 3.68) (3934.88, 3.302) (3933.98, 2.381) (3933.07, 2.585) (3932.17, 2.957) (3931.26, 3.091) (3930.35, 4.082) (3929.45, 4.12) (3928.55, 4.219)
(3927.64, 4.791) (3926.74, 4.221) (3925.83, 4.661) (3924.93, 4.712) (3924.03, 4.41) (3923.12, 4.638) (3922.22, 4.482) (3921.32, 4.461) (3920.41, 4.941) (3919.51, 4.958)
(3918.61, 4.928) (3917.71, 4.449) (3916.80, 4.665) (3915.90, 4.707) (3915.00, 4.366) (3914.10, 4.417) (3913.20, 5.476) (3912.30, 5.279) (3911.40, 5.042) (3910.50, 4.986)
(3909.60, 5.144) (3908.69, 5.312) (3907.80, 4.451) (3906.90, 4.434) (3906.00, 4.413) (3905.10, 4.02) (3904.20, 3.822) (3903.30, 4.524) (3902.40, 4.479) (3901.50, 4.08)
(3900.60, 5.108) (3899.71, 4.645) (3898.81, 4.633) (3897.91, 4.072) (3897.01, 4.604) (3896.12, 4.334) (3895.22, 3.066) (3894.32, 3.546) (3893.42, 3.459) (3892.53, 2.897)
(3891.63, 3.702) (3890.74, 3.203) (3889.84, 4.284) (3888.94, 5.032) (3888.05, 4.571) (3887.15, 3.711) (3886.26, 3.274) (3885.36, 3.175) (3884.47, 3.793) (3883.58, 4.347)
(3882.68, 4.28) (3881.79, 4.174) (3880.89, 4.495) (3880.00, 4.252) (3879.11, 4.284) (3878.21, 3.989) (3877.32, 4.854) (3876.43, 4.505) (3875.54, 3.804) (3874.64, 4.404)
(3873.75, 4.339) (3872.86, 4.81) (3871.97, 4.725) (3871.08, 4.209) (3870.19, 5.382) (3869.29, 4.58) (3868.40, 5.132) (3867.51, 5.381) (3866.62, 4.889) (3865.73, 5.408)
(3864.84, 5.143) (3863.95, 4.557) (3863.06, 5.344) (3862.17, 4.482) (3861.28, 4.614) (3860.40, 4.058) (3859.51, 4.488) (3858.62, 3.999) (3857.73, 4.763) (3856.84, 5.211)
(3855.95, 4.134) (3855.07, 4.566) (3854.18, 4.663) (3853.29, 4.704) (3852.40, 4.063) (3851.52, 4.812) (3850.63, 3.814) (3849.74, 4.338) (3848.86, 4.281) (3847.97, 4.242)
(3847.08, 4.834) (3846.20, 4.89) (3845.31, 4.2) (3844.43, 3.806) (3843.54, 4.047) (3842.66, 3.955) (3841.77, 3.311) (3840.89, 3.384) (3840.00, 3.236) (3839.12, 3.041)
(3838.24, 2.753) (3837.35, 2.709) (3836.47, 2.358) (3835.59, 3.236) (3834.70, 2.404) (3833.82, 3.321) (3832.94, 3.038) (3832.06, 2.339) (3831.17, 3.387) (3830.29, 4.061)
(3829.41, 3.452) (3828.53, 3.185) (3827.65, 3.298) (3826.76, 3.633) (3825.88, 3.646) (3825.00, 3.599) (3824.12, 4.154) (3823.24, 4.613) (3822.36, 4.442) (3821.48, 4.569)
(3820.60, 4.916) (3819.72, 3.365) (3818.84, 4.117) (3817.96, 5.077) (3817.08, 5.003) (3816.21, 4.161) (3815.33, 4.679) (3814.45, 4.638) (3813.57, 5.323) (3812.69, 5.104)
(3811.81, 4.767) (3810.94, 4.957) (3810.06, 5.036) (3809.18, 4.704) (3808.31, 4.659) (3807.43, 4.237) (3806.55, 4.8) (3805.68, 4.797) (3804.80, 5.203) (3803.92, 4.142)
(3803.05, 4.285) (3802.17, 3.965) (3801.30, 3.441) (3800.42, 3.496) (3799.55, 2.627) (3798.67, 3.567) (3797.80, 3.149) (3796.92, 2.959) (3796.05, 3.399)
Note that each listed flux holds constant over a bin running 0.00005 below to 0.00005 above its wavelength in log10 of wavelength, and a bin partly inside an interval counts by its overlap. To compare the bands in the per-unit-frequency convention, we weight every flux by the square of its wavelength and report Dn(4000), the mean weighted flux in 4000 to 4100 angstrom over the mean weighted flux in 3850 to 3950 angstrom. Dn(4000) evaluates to 1.3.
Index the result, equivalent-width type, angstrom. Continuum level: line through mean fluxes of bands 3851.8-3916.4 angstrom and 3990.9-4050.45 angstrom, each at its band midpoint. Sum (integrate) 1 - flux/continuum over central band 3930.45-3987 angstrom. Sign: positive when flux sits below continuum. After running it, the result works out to 8.5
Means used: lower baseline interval 4.43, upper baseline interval 5.27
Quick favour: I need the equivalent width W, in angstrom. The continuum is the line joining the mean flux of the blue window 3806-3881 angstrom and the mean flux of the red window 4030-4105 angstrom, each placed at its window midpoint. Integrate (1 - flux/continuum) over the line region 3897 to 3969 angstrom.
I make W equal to 3.2 angstrom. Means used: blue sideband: 4.24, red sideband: 5.07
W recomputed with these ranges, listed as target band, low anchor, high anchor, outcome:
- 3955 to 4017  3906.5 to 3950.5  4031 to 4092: 2.4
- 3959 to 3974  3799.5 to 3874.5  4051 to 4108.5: 3.3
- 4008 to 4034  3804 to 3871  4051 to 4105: -2.1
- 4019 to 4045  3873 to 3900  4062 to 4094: -3.0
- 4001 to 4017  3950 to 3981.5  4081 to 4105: -4.6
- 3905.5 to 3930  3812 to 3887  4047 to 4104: -1.5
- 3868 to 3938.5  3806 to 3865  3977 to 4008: 3.8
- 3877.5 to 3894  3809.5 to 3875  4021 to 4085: 1.8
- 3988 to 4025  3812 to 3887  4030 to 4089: -1.8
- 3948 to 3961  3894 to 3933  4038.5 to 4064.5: 0.2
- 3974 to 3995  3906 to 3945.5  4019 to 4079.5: 0.4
